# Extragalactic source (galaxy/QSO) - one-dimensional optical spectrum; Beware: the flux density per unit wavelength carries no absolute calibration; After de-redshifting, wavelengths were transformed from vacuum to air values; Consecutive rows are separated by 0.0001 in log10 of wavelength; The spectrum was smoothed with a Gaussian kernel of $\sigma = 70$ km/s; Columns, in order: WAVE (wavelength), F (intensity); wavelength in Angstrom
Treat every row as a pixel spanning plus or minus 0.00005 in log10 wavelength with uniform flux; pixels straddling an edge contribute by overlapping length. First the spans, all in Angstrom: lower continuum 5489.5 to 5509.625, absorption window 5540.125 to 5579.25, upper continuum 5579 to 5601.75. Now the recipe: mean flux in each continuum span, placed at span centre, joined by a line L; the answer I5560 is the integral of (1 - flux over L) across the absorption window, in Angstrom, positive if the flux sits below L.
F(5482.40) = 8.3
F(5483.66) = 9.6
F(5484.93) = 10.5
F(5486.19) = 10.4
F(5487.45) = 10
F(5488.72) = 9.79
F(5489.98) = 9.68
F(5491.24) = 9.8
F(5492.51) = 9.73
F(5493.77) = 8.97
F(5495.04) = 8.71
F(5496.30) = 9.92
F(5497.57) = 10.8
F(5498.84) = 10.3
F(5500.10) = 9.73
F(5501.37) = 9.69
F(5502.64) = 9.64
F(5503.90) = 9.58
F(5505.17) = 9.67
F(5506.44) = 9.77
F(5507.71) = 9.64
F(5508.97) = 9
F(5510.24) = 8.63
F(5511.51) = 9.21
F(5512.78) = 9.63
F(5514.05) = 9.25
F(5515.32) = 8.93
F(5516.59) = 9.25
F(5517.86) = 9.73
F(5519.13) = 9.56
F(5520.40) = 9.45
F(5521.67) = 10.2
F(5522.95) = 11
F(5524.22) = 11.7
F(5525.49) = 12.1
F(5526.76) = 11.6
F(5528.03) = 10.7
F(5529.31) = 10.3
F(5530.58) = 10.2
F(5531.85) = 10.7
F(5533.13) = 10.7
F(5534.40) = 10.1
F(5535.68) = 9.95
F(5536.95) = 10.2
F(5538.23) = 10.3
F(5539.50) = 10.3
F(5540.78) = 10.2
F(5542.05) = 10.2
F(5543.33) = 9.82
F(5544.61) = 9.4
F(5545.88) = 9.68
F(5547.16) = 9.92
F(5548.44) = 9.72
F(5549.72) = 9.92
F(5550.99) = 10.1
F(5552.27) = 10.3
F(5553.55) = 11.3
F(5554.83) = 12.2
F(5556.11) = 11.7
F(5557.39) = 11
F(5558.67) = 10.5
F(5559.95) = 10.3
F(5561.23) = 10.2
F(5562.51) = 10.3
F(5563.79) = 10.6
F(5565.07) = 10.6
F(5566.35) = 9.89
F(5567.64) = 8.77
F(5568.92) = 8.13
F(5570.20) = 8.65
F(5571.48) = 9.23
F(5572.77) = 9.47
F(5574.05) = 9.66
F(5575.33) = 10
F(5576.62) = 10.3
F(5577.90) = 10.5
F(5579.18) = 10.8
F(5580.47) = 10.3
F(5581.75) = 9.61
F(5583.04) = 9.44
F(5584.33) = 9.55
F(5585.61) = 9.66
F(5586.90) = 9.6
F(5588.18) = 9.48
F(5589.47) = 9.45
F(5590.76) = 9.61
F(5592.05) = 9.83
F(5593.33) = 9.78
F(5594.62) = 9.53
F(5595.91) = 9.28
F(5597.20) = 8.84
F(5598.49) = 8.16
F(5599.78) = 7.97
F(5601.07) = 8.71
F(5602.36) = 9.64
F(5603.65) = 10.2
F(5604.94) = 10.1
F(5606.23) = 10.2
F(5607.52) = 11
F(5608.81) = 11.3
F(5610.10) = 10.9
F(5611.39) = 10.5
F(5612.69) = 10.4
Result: -2.5 Angstrom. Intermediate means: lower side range 9.66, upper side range 9.39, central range 10.1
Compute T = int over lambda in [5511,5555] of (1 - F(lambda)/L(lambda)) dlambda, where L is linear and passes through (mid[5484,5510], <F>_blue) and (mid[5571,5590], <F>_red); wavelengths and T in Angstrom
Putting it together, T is -1.9 Angstrom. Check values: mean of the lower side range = 9.75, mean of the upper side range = 9.81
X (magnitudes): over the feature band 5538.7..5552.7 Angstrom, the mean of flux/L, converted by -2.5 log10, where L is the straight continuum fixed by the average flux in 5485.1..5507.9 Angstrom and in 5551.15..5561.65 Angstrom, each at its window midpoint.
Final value 0.078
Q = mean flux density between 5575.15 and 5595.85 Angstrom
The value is 9.82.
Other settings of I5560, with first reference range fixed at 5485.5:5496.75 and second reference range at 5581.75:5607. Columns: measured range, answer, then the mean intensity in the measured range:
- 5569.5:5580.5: -0.43 Angstrom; 9.85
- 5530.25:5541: -0.82 Angstrom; 10.3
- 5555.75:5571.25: -0.81 Angstrom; 10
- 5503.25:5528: -0.76 Angstrom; 9.91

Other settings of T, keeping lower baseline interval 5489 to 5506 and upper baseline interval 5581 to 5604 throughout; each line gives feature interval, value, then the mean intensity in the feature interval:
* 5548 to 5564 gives -1.9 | 10.6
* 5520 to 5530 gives -1.4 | 10.9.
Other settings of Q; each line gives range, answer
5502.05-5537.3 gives 10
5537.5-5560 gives 10.4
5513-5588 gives 10.1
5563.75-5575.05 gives 9.4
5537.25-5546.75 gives 9.99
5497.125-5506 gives 9.89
